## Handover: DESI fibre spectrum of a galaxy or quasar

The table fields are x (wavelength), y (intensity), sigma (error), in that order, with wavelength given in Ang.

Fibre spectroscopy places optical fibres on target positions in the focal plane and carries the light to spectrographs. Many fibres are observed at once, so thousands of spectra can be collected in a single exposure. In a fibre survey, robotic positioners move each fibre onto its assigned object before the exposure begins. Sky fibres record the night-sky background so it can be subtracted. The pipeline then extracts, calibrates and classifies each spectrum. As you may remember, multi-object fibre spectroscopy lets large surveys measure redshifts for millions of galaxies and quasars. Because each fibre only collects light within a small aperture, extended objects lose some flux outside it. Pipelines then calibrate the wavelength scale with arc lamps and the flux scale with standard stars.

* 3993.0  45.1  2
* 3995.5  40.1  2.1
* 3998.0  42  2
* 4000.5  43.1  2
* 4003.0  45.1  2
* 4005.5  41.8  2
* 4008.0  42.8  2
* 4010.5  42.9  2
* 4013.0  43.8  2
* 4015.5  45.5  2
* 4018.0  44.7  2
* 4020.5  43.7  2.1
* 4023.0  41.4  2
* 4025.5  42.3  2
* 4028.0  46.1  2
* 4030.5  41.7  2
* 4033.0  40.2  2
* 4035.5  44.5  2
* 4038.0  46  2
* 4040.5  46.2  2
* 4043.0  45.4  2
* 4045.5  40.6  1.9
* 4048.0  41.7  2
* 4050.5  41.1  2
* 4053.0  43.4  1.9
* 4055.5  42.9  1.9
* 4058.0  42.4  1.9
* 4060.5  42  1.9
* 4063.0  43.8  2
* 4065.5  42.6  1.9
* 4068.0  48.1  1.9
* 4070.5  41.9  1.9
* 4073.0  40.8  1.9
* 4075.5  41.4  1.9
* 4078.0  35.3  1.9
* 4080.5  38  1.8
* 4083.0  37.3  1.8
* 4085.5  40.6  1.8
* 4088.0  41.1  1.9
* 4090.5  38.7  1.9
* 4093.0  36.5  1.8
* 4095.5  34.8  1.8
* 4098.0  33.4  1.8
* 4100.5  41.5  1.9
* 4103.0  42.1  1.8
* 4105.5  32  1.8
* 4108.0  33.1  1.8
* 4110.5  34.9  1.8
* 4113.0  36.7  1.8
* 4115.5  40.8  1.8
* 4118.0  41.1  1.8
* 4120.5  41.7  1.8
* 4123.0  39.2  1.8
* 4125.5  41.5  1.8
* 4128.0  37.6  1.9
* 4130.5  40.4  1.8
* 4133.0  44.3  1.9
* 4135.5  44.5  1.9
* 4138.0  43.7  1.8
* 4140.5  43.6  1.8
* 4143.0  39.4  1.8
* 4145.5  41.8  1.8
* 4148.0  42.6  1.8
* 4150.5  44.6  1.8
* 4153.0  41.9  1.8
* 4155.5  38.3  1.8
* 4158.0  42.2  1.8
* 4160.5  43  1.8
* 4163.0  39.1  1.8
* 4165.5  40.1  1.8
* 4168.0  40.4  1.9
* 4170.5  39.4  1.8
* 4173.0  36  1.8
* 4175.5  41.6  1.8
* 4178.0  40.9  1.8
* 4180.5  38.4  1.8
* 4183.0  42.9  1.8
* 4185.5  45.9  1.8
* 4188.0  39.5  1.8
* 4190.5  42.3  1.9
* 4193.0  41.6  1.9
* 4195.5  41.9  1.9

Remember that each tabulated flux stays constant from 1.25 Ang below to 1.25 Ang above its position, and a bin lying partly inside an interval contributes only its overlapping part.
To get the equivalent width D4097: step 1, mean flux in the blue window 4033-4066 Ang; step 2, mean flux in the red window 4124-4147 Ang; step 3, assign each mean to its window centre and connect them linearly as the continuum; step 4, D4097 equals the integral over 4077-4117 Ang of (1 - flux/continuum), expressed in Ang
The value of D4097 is 4.8 Ang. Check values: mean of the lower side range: 43.2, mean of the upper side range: 41.8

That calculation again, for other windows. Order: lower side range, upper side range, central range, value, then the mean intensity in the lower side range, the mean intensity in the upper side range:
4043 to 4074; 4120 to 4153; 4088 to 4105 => 1.82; 42.7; 41.9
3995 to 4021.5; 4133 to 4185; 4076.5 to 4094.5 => 1.74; 43.3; 41.4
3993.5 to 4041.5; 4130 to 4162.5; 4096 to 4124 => 3.18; 43.4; 42.3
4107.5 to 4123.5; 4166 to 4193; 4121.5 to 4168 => -2.40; 38.4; 40.8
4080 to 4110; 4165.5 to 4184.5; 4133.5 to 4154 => -2.02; 37.3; 40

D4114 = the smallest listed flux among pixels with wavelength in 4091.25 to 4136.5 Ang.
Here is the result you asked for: 32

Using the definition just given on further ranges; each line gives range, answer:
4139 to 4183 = 36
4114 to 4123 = 39.2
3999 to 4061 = 40.2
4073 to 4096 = 34.8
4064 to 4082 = 35.3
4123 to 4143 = 37.6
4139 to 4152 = 39.4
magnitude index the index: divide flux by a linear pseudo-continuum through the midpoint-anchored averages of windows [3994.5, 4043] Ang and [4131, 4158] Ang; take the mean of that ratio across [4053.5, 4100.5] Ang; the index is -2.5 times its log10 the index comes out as 0.07 mag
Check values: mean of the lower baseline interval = 43.4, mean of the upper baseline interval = 42.4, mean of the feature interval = 40.2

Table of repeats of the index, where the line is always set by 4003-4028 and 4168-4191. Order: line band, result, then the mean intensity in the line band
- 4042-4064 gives 0.007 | 42.5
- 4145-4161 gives -0.023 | 42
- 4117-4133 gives 0.028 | 40.6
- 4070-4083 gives 0.088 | 39.1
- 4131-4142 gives -0.058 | 43.7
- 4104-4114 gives 0.216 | 34.3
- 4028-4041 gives -0.017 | 43.8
